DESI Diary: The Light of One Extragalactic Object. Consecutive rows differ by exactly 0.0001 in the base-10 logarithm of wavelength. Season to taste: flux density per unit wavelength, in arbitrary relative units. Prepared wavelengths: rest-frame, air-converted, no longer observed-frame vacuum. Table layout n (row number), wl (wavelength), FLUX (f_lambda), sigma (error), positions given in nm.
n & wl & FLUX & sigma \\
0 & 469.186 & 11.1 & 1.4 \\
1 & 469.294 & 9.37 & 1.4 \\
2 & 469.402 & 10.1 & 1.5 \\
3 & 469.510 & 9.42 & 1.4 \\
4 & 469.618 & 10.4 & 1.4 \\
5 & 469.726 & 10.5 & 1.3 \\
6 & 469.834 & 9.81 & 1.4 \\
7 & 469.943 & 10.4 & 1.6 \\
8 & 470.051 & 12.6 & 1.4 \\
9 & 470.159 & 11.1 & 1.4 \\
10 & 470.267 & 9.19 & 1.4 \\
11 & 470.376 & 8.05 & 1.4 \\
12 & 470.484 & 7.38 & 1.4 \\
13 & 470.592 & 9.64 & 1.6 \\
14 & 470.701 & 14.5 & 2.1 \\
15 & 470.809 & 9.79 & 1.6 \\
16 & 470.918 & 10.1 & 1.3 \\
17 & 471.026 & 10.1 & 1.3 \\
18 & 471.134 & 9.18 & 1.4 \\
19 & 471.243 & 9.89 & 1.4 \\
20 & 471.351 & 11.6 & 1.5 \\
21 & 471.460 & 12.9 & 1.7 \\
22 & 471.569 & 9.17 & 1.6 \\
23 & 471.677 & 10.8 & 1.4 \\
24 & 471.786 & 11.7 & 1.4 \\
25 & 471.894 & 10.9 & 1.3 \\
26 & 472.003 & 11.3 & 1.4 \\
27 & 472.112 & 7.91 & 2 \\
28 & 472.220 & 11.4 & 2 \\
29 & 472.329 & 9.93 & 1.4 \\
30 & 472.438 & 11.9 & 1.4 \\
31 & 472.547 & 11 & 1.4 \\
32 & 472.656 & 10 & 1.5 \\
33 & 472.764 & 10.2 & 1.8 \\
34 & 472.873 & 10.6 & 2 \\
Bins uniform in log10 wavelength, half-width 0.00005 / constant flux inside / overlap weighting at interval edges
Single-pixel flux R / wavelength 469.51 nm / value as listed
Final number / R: 9.42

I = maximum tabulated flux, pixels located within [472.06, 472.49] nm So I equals 11.9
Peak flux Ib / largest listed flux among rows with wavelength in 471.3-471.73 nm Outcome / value 12.9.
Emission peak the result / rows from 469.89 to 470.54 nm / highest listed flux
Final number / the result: 12.6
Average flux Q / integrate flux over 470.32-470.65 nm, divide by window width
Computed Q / 8.4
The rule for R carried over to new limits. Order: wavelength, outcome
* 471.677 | 10.8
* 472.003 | 11.3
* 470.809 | 9.79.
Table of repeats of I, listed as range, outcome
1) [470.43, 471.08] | 14.5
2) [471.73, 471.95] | 11.7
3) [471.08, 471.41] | 11.6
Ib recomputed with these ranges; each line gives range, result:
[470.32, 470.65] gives 9.64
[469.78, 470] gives 10.4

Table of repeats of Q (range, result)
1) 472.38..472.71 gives 10.9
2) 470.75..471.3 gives 9.88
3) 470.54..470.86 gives 11.3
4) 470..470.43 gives 10.2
